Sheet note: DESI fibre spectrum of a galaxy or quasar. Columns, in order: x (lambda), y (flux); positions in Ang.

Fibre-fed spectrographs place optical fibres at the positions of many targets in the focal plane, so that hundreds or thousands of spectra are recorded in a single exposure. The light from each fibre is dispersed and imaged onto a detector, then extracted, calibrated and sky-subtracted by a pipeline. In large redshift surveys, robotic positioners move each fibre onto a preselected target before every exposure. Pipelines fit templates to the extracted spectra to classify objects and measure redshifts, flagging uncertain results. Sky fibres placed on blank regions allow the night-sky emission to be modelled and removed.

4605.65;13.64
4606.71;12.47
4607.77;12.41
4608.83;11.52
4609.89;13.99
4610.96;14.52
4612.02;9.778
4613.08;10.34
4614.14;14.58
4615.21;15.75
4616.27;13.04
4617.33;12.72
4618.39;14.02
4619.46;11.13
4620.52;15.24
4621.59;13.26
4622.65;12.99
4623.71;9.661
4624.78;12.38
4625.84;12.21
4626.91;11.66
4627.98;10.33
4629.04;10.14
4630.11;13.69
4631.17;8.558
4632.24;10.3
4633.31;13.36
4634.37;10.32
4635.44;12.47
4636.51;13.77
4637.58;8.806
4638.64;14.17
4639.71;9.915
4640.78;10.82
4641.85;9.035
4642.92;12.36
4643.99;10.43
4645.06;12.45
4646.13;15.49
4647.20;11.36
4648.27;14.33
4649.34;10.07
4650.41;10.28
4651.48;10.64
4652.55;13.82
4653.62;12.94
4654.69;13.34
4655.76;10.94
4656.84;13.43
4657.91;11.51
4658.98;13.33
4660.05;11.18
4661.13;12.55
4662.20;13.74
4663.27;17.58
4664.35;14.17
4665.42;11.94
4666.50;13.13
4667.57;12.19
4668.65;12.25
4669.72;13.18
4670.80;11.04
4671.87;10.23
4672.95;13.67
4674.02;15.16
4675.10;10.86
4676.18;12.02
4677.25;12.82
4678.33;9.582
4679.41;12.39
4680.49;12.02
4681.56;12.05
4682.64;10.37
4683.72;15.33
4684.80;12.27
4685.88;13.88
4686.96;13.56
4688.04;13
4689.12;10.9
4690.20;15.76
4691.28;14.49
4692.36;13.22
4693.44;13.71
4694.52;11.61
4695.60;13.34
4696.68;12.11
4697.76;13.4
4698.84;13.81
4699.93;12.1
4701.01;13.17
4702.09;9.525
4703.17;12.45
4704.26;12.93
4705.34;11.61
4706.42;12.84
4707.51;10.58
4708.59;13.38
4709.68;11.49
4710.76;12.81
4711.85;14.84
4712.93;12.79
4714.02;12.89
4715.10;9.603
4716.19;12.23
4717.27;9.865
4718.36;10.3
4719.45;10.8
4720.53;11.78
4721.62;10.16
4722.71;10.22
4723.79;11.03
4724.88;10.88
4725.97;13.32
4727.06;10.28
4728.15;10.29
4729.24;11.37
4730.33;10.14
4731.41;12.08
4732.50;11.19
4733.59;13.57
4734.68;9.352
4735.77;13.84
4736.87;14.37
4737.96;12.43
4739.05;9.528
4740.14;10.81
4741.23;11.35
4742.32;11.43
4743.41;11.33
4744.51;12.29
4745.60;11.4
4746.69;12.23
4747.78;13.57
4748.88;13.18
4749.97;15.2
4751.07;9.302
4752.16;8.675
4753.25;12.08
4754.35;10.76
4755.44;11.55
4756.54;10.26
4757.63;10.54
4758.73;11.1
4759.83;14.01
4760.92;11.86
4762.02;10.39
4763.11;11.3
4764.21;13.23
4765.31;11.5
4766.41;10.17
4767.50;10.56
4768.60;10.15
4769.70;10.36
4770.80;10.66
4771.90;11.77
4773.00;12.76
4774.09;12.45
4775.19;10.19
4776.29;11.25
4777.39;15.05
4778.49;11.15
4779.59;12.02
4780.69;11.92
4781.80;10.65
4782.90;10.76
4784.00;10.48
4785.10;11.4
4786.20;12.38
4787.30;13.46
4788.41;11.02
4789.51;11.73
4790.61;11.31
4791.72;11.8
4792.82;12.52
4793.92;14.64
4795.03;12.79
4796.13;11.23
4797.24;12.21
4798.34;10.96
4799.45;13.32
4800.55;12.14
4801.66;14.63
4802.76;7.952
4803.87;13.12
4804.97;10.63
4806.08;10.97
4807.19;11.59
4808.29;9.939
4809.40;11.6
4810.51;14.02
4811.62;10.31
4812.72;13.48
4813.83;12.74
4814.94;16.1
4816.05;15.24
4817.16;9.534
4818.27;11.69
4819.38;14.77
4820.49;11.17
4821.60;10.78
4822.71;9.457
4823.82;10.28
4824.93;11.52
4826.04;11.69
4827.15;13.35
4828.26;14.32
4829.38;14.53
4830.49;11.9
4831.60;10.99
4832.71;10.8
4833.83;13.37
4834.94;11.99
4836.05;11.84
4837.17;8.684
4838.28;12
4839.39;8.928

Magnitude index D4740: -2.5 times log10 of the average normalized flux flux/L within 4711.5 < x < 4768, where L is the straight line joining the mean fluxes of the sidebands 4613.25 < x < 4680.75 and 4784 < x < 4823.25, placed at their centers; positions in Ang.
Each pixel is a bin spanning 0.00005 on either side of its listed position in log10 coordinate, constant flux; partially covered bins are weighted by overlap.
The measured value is 0.057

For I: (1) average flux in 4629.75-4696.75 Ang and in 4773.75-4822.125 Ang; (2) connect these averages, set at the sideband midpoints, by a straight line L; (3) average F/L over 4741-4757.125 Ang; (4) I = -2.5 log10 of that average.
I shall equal 0.05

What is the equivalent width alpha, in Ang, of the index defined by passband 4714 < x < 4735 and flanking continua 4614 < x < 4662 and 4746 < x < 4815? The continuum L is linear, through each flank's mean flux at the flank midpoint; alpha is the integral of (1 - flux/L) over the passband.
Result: 1.5 Ang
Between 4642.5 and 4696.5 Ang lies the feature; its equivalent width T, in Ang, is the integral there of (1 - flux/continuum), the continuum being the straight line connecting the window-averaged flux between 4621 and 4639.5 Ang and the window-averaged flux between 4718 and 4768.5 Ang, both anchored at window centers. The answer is -5.0 Ang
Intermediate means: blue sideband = 11.6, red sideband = 11.5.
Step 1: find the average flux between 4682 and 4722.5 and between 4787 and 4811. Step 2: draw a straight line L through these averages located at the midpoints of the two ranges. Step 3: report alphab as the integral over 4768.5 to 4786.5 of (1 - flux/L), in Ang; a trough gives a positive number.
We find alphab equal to 0.8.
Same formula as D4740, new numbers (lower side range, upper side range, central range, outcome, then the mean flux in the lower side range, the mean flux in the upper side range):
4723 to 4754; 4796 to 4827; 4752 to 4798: 0.02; 11.6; 11.9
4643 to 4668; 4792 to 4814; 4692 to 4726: 0.04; 12.6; 12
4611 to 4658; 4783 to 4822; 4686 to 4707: -0.07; 12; 12.1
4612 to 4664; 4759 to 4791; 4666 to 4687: -0.03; 12.2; 11.6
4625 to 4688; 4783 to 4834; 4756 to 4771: 0.09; 12.2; 12.1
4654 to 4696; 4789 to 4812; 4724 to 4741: 0.07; 12.8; 11.9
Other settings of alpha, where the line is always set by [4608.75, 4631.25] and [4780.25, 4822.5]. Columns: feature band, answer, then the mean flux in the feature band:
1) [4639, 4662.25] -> 0.72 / 12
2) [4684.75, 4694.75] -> -0.87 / 13.3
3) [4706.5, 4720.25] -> 0.43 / 11.8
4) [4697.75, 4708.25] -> 0.03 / 12.2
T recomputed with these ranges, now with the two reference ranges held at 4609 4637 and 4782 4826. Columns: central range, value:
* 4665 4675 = -0.2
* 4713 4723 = 0.9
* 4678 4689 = -0.2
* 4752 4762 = 0.6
